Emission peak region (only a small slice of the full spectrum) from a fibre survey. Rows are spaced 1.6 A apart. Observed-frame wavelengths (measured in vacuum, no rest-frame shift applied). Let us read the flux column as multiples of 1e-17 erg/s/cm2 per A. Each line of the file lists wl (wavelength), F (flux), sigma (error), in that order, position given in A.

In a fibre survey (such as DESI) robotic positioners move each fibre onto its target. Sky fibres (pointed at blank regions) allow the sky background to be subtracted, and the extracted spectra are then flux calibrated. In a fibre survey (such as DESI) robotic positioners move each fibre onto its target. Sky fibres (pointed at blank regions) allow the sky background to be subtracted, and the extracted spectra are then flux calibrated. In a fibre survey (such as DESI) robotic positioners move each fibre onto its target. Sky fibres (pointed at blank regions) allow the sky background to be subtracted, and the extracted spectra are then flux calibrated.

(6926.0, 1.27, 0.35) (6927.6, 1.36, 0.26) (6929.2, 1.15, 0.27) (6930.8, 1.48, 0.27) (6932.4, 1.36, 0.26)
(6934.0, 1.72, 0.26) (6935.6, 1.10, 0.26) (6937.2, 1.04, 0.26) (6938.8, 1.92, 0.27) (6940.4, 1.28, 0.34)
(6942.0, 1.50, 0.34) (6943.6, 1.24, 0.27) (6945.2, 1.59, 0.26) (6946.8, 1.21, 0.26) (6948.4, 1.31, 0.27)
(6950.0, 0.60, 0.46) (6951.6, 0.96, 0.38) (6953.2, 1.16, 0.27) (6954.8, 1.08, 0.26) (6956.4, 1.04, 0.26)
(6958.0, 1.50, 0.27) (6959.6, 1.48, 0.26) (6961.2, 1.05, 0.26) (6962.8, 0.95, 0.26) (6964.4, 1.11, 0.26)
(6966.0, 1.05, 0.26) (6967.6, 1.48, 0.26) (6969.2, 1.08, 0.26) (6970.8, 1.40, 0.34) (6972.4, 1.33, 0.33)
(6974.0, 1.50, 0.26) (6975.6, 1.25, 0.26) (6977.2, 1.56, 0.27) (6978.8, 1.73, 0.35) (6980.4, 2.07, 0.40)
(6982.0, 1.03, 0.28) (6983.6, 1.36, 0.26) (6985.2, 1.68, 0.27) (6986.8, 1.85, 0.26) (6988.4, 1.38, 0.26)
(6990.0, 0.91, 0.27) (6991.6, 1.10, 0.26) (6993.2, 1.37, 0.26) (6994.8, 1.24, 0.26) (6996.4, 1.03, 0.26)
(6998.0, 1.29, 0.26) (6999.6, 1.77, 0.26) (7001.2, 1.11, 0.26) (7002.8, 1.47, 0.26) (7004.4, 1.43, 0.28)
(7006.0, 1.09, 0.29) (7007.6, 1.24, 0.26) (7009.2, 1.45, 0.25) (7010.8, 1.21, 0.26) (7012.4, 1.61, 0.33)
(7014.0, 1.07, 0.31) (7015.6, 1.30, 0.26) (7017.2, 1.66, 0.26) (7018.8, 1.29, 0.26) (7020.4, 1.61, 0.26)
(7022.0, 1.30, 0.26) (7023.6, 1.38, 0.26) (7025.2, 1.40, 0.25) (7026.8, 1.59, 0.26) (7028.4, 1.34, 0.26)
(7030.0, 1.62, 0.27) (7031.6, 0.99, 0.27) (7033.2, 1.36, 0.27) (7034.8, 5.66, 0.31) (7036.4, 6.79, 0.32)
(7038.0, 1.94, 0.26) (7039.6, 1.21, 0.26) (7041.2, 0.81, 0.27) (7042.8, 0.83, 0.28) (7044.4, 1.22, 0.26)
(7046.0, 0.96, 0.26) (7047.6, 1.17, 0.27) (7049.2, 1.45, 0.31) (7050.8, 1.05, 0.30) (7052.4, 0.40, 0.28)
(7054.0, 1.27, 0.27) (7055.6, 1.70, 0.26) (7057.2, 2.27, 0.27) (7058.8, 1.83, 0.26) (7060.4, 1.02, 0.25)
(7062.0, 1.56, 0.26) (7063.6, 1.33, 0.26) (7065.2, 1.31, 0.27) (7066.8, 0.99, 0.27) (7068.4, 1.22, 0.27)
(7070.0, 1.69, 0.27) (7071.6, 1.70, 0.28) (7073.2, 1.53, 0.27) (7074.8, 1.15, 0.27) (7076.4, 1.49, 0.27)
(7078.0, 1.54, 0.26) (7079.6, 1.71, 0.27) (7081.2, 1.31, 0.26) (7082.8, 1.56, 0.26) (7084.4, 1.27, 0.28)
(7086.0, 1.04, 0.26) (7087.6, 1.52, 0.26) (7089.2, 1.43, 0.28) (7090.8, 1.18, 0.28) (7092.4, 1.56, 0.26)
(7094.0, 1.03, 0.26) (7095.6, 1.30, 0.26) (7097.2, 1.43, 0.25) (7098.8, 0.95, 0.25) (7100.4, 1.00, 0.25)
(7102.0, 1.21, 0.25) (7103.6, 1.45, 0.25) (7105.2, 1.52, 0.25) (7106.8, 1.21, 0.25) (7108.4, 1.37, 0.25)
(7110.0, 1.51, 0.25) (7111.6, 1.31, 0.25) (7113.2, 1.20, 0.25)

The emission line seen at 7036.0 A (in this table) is H-alpha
